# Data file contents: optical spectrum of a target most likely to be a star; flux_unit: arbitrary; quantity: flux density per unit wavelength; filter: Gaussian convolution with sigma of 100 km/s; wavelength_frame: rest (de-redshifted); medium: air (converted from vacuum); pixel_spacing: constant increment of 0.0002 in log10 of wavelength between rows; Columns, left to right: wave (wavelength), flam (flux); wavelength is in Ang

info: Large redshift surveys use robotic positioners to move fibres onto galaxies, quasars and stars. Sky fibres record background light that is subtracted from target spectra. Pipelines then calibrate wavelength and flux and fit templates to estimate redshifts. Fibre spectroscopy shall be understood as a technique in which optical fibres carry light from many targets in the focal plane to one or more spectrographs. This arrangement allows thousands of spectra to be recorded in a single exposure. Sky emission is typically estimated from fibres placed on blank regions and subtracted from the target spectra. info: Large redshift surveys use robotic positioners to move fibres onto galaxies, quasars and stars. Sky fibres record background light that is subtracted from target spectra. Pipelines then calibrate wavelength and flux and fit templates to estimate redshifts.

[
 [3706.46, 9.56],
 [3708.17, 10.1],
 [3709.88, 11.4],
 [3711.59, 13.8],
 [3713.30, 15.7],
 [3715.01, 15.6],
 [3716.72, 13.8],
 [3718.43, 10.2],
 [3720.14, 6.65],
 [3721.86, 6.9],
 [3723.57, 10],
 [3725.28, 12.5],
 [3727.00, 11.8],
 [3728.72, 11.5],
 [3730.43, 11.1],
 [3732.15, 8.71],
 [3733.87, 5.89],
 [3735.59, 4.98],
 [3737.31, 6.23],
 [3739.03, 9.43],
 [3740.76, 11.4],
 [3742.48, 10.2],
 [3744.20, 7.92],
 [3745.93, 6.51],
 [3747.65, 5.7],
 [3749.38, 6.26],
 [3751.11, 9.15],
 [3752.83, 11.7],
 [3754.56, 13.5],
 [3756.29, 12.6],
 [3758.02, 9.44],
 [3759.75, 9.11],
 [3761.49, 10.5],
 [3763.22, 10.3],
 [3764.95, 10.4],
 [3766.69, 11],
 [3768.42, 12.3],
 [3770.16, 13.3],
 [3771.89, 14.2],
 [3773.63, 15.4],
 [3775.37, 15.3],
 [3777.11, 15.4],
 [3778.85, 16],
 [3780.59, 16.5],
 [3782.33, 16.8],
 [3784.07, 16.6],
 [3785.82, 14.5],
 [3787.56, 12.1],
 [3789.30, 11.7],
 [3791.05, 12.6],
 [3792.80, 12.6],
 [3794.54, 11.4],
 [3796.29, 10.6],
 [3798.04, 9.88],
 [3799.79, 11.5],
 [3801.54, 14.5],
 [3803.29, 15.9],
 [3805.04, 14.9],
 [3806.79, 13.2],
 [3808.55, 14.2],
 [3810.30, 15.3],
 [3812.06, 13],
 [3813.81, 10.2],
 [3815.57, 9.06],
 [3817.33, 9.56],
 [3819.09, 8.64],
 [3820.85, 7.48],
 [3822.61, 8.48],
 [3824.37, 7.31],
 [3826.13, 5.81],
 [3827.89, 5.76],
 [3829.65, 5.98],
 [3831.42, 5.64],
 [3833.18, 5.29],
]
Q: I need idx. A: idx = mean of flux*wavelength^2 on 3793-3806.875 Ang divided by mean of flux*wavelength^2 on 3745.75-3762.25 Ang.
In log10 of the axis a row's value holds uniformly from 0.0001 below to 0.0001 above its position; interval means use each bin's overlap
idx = 1.4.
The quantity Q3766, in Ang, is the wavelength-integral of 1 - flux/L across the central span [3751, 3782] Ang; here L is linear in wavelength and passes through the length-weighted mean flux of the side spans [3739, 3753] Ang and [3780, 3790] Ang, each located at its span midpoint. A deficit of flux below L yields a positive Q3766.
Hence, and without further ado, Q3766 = -2.4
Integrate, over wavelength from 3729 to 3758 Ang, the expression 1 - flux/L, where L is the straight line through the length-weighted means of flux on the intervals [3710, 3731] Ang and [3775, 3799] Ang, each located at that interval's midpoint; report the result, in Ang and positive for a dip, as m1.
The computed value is 8.1 Ang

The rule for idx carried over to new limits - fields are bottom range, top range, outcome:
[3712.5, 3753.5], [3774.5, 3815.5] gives 1.47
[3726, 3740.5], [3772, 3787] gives 1.81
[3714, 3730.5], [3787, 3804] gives 1.15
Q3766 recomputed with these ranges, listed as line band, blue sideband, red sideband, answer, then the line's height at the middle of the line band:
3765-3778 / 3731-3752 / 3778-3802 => -2.75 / 11.2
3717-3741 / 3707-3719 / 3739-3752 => 3.30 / 10.6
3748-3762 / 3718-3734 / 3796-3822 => 0.45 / 10.4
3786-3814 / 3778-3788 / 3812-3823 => -1.42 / 12.5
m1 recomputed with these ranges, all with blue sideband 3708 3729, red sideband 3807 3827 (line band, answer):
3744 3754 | 2.75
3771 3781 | -4.45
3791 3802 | -1.46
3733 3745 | 3.45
